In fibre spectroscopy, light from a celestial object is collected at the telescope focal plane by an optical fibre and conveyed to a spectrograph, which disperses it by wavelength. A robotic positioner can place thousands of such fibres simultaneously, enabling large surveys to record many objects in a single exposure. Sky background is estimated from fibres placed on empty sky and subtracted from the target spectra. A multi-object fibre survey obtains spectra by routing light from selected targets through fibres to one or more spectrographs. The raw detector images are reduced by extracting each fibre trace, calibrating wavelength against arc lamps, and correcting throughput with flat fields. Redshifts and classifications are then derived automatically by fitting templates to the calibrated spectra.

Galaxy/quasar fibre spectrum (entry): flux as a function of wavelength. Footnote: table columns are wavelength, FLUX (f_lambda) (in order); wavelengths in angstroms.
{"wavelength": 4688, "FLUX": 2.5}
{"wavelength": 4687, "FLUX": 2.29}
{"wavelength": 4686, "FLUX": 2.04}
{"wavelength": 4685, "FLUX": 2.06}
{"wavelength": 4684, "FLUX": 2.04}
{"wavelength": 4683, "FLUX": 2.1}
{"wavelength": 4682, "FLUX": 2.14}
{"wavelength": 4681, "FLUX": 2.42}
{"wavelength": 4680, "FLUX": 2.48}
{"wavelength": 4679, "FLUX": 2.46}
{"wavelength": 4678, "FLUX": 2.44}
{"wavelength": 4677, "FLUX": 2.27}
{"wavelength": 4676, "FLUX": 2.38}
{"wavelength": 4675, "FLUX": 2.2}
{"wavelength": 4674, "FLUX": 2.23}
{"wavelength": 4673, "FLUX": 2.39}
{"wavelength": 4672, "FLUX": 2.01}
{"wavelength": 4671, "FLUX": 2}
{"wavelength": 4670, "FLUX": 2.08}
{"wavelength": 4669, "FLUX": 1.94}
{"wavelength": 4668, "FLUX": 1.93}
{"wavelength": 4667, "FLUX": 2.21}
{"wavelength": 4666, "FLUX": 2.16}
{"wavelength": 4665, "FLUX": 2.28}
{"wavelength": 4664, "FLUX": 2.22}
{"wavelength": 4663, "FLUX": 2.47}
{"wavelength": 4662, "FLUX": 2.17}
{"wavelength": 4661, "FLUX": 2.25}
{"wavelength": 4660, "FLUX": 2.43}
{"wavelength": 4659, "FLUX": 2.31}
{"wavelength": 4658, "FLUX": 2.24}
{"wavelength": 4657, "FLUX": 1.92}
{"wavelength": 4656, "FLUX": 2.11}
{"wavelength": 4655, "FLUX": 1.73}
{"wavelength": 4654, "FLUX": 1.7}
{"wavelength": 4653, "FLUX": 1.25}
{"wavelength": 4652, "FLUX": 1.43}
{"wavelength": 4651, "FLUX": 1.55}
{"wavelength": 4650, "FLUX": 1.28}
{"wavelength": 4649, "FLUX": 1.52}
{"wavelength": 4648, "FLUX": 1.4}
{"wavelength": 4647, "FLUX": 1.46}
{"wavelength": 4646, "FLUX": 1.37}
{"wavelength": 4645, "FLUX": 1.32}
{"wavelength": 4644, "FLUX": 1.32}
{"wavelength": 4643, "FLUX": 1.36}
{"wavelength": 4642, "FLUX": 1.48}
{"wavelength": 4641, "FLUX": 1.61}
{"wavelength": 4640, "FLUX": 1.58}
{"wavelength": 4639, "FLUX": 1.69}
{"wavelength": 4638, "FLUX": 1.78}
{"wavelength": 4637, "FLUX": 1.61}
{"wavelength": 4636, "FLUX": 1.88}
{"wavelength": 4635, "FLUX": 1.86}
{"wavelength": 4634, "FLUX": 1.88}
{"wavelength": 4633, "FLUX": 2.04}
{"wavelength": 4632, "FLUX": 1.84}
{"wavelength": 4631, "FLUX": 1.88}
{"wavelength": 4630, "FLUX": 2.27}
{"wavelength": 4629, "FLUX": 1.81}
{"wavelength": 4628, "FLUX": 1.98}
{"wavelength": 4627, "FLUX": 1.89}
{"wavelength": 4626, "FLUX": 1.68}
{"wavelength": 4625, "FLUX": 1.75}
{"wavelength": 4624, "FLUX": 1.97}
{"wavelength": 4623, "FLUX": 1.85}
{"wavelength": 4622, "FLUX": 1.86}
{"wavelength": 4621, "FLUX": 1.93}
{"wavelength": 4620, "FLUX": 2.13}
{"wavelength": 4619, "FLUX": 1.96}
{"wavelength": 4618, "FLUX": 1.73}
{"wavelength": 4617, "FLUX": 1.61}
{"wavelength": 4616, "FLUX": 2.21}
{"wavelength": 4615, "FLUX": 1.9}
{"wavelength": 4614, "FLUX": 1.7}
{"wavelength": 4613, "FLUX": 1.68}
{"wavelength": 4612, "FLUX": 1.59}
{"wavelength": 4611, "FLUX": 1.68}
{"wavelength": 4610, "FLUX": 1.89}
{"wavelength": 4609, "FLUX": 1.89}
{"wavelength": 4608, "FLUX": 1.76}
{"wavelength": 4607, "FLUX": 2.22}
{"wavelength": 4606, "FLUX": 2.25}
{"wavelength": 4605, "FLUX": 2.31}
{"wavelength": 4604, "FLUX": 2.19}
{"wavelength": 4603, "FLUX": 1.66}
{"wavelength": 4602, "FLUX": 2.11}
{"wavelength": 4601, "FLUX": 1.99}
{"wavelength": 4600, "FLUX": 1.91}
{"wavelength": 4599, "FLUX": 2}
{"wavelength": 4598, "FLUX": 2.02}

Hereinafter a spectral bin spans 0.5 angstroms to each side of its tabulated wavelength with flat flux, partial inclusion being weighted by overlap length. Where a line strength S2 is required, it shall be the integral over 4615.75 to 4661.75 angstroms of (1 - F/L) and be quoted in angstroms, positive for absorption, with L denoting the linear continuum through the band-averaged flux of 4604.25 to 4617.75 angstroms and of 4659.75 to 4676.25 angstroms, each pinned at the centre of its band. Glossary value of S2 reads 5.9 angstroms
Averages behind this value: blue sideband 1.9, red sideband 2.19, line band 1.78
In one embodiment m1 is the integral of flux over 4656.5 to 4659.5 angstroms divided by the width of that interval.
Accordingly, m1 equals 2.16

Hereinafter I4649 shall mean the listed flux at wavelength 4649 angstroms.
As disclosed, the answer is 1.52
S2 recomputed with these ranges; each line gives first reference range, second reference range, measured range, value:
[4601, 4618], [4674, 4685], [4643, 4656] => 4.0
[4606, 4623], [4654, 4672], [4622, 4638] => 0.6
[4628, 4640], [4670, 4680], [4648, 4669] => 1.6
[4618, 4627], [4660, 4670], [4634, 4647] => 2.8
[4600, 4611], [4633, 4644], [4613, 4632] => -0.6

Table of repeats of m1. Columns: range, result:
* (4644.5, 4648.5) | 1.39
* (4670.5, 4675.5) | 2.17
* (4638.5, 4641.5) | 1.63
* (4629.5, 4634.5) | 1.98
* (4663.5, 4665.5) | 2.25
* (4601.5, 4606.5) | 2.1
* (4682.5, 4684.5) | 2.07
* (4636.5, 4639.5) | 1.69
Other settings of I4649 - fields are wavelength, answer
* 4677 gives 2.27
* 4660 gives 2.43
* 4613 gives 1.68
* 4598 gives 2.02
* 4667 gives 2.21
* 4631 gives 1.88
